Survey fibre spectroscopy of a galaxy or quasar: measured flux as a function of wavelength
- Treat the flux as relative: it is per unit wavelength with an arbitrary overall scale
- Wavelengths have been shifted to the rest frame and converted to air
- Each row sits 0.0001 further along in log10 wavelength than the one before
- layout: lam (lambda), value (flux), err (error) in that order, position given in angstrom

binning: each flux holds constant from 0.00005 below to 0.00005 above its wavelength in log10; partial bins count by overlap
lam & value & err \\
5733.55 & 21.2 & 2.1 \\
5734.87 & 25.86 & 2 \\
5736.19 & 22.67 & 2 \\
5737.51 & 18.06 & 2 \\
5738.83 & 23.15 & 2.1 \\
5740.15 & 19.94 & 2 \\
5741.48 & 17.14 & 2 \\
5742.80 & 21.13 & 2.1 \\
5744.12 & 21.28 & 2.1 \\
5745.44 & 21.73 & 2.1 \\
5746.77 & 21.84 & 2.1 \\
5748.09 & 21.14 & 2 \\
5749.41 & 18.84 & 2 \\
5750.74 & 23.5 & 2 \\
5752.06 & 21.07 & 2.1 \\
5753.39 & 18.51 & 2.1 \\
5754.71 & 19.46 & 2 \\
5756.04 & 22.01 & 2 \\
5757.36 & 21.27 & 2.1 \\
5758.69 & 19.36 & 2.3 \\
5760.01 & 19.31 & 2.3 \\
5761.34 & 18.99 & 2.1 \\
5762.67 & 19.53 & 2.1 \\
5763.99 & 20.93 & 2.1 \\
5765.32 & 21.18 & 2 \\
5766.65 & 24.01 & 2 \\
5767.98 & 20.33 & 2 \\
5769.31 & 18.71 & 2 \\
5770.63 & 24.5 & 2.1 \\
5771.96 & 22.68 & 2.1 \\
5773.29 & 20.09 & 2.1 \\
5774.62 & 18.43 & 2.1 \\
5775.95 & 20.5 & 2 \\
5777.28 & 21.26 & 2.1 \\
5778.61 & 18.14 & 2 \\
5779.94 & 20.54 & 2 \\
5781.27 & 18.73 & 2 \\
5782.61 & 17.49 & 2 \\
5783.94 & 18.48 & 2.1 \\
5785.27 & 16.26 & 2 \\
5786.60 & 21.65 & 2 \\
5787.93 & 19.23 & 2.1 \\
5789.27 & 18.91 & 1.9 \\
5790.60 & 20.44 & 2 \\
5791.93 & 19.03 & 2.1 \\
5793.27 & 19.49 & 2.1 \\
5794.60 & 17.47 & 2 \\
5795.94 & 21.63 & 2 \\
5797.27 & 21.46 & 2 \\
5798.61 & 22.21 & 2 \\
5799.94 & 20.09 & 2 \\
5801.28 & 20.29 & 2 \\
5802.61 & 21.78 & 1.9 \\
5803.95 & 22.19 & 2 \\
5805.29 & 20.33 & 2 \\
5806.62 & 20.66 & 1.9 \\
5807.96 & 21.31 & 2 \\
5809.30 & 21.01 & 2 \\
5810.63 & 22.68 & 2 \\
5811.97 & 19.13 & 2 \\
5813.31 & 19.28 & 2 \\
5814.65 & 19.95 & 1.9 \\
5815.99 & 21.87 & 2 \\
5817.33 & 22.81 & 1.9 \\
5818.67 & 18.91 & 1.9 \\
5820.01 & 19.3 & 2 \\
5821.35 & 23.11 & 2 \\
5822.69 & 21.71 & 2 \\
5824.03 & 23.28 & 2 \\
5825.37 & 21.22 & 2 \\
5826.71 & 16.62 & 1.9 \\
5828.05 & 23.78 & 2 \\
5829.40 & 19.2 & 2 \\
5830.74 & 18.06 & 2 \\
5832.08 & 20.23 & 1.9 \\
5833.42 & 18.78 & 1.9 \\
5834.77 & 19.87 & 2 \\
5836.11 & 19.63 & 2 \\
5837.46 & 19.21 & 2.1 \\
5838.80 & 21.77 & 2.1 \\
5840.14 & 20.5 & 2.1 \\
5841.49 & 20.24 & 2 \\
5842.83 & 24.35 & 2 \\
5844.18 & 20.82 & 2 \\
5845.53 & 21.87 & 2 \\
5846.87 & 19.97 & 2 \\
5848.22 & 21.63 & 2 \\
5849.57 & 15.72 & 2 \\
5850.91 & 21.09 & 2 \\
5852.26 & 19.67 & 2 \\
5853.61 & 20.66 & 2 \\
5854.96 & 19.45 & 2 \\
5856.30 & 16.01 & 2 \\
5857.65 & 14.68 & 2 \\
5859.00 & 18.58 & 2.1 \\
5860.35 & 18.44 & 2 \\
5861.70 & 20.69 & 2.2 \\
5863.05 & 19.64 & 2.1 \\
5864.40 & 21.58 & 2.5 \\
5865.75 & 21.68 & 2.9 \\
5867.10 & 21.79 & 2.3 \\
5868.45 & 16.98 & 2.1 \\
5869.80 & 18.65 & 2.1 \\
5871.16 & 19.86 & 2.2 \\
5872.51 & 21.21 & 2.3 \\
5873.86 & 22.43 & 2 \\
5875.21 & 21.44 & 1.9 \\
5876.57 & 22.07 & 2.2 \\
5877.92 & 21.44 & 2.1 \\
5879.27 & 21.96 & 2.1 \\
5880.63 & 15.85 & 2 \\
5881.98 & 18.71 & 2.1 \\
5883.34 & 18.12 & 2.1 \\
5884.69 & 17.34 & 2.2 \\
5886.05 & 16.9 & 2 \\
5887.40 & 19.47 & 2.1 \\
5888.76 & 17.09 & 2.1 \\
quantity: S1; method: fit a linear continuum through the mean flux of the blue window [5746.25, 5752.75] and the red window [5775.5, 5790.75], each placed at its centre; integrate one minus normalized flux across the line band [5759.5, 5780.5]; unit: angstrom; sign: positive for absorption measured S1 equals -0.6 angstrom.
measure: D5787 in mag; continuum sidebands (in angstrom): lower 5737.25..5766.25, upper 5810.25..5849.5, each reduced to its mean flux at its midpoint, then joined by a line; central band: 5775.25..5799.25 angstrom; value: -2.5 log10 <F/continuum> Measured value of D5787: 0.051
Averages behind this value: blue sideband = 20.5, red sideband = 20.6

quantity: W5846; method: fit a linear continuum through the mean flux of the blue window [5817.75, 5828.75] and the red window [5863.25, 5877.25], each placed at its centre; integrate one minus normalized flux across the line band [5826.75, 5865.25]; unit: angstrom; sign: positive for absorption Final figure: 2.0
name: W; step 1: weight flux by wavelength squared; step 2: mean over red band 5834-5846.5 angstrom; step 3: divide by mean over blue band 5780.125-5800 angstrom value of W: 1.09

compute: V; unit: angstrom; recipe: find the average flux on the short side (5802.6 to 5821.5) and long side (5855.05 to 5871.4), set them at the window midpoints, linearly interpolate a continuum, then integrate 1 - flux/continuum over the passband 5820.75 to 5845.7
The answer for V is -0.76 angstrom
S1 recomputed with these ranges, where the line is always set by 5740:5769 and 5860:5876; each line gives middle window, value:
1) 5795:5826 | -0.95 angstrom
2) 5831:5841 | 0.26 angstrom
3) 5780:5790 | 0.83 angstrom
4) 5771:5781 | 0.11 angstrom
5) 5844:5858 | 0.79 angstrom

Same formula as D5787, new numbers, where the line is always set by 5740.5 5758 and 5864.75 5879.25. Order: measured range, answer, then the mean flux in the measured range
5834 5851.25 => 0.02 mag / 20.5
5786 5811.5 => 0.01 mag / 20.6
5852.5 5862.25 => 0.13 mag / 18.4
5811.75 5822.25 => 0.01 mag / 20.6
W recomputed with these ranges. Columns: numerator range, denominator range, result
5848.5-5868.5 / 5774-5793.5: 1.03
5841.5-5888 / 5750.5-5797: 1.01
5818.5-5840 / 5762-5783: 1.01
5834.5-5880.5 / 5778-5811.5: 1.02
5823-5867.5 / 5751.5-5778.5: 1.00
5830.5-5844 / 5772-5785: 1.07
